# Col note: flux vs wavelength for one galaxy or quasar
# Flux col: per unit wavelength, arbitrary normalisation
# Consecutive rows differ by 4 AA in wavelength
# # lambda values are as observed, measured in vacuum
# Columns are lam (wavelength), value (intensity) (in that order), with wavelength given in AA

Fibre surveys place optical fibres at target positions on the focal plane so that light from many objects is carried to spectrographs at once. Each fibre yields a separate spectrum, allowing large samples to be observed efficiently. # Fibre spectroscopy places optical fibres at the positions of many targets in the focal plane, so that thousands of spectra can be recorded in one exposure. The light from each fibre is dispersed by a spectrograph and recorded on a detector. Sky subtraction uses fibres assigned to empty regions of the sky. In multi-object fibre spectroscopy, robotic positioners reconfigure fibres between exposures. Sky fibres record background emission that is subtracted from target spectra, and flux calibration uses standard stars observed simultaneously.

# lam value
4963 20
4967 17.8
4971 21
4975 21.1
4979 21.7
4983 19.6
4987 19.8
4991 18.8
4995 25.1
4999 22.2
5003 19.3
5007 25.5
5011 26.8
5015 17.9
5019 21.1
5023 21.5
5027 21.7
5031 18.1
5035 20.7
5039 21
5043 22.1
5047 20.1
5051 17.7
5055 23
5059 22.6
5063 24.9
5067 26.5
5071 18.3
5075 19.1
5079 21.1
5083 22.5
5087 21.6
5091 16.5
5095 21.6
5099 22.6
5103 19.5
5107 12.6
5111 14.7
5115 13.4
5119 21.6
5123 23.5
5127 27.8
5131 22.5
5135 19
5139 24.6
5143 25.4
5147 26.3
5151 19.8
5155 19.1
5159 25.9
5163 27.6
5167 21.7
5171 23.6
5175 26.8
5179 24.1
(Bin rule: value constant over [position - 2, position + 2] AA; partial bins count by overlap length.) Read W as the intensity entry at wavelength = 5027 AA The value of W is 21.7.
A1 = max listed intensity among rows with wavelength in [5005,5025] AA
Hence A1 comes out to 26.8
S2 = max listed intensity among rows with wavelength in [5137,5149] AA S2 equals 26.3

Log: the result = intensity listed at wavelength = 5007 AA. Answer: 25.5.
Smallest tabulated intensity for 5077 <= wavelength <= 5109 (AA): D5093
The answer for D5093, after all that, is 12.6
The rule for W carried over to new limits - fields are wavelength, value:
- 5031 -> 18.1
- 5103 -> 19.5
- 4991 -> 18.8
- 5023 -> 21.5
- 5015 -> 17.9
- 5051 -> 17.7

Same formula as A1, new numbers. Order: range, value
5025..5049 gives 22.1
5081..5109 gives 22.6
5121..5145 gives 27.8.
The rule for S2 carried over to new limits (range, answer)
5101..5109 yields 19.5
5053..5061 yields 23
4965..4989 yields 21.7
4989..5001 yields 25.1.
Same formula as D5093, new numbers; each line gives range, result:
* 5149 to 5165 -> 19.1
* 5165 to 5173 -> 21.7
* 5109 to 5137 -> 13.4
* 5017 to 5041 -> 18.1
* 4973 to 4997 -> 18.8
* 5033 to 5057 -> 17.7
